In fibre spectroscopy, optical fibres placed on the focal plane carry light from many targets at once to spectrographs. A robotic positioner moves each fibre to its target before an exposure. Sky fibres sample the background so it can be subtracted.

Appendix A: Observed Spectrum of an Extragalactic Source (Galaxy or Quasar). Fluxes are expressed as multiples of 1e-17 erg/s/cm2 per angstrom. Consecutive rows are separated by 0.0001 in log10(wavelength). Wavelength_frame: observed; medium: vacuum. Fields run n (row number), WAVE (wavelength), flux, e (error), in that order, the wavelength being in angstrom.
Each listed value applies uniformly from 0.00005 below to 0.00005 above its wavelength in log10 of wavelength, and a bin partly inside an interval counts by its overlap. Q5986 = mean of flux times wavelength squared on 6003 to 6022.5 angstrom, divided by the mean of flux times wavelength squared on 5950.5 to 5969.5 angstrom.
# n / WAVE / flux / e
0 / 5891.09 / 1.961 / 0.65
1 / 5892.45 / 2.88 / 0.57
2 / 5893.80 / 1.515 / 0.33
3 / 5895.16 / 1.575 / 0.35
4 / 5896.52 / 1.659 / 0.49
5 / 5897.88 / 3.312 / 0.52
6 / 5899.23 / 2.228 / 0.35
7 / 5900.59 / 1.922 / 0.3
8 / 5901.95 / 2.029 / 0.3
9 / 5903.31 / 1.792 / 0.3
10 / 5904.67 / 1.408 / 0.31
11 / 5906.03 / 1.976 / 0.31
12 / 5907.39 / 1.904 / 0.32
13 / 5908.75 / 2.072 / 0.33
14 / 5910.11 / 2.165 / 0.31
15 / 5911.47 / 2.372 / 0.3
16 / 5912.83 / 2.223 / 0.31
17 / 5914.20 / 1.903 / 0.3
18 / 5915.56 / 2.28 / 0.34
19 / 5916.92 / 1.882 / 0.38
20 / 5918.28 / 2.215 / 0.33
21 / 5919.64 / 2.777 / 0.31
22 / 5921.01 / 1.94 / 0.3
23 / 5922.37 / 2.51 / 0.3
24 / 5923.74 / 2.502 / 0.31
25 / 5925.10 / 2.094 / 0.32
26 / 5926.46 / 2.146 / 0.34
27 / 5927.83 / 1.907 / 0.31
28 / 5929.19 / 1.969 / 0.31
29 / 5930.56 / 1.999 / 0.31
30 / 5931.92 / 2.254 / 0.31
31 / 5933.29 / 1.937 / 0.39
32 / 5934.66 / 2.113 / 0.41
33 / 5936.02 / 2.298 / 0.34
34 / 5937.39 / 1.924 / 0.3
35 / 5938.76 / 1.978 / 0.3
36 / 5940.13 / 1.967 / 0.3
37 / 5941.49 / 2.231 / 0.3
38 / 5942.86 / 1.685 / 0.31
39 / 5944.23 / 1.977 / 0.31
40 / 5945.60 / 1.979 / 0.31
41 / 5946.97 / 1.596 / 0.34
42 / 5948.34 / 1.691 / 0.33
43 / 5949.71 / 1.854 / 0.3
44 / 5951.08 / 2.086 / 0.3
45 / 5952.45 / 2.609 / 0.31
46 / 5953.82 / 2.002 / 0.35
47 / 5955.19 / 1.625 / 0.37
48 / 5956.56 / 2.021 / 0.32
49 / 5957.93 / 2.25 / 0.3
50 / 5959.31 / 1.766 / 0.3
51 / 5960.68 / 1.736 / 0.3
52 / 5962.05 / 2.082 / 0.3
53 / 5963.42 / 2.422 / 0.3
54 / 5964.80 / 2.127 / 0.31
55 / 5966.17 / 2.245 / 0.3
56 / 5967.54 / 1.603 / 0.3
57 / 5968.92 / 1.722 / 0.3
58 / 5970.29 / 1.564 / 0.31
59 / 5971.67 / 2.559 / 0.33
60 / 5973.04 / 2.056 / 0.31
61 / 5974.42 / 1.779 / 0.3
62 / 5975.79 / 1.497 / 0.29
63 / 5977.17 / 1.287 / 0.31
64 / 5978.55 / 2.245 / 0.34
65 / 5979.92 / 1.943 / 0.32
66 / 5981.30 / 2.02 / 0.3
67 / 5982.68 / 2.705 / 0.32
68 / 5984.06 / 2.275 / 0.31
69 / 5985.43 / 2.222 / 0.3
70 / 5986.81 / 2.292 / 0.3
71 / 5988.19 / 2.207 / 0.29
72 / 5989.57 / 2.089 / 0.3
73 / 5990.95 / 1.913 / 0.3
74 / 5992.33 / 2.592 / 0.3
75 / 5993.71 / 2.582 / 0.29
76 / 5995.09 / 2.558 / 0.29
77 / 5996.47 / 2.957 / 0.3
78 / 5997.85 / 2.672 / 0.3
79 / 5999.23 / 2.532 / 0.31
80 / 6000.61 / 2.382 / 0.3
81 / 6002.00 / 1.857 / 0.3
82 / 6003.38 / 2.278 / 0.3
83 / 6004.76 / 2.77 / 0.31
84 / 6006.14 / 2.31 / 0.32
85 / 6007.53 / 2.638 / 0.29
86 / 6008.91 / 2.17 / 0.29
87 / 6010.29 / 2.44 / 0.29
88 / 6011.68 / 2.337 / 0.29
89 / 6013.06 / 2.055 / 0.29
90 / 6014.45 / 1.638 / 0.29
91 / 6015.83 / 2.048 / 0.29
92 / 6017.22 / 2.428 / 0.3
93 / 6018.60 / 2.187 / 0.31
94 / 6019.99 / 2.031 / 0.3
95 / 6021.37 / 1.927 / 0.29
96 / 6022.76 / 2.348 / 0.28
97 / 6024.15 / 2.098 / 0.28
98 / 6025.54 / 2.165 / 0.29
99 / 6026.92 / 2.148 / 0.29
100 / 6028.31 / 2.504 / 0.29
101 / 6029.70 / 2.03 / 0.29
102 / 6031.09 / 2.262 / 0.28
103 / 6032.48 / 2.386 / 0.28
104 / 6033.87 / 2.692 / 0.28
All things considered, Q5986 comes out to 1.12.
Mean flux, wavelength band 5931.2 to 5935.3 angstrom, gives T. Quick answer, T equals 2.1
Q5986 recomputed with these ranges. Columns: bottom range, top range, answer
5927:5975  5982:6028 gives 1.18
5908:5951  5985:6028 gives 1.13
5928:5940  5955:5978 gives 0.94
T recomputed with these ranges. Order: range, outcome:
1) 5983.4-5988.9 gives 2.25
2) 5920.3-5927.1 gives 2.24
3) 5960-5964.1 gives 2.08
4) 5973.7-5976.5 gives 1.64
